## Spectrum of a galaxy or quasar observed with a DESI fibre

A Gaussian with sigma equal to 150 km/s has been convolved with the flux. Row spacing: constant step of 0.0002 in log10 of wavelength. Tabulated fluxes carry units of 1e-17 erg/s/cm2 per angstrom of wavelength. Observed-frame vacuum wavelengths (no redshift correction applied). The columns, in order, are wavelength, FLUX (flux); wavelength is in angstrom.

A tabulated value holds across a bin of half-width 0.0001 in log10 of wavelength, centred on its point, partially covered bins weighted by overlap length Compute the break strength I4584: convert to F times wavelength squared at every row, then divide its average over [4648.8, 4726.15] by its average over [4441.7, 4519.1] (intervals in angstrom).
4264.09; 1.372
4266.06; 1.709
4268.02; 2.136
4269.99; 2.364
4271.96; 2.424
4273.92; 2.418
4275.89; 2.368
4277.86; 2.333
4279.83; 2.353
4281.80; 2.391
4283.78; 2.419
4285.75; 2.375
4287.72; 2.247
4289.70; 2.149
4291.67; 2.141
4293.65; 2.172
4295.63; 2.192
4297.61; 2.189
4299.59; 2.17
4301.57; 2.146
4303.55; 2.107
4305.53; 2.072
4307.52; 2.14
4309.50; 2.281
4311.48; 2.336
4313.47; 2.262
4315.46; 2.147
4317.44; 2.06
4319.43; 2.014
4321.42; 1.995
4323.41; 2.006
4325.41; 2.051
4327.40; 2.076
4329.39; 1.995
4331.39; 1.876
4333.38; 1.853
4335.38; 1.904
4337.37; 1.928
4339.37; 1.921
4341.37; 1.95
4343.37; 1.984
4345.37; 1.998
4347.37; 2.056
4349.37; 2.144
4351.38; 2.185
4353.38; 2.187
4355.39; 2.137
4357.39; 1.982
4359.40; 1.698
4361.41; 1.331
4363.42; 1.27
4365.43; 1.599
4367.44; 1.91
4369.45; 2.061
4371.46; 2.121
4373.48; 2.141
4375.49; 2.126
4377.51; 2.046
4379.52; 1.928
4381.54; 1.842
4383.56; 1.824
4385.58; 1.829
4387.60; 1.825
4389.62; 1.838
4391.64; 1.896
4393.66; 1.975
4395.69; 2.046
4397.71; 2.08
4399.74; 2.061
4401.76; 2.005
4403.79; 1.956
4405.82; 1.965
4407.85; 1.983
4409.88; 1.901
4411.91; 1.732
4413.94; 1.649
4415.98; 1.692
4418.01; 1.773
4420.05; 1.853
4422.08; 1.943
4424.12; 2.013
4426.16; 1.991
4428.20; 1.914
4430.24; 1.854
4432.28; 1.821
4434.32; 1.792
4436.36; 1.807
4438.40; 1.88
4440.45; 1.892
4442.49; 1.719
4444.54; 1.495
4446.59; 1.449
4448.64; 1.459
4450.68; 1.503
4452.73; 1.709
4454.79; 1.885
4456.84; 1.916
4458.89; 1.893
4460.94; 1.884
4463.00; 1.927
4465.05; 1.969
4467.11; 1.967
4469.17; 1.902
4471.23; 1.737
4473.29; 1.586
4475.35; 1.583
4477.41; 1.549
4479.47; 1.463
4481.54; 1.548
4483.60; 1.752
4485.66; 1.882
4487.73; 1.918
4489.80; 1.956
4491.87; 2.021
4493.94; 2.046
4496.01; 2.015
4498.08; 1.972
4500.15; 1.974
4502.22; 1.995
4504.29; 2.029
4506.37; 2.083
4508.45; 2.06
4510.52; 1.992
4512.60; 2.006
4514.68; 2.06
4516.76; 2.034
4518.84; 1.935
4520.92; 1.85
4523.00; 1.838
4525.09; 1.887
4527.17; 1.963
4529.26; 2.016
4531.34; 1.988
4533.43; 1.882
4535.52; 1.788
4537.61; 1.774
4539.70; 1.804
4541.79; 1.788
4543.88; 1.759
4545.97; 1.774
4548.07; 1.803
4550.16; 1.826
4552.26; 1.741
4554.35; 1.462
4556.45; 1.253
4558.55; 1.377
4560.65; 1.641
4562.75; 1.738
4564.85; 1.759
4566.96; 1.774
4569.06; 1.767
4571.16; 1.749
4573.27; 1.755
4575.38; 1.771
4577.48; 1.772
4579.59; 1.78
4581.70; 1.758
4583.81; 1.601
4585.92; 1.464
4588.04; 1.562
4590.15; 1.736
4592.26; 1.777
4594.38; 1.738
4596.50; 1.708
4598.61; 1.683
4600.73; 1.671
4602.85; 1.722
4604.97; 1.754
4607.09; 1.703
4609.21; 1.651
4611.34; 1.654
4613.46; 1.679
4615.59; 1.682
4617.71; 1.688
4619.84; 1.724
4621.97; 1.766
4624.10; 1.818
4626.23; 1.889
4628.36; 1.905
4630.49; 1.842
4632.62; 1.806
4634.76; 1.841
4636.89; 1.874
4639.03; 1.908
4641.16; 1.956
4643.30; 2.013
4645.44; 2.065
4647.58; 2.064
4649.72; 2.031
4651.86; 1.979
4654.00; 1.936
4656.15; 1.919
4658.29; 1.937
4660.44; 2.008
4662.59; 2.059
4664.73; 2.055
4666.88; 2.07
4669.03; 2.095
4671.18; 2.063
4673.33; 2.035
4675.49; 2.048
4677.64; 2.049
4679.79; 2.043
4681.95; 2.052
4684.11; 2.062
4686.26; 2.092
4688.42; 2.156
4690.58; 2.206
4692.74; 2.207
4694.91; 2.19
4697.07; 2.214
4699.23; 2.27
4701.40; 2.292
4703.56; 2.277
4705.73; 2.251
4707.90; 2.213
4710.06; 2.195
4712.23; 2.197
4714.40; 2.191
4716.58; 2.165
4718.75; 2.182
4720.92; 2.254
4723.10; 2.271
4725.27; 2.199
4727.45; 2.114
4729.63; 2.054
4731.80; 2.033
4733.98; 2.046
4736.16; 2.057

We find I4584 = 1.26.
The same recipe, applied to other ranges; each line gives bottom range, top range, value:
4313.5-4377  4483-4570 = 1.03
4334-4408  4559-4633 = 0.98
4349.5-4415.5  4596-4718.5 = 1.17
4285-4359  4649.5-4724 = 1.20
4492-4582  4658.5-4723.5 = 1.25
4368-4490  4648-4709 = 1.27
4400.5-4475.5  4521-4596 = 1.01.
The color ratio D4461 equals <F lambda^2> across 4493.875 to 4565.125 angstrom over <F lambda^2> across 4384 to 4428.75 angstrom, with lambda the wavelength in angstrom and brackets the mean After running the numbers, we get 1.0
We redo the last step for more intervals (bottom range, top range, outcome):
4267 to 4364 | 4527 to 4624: 0.92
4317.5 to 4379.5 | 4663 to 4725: 1.29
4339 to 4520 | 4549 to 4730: 1.12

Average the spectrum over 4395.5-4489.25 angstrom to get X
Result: 1.81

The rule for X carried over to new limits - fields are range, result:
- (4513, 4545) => 1.89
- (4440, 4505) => 1.8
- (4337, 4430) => 1.92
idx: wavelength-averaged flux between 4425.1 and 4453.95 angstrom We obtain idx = 1.74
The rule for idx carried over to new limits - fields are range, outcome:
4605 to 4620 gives 1.69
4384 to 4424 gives 1.9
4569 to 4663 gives 1.8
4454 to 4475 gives 1.86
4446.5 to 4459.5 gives 1.7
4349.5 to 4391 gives 1.9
